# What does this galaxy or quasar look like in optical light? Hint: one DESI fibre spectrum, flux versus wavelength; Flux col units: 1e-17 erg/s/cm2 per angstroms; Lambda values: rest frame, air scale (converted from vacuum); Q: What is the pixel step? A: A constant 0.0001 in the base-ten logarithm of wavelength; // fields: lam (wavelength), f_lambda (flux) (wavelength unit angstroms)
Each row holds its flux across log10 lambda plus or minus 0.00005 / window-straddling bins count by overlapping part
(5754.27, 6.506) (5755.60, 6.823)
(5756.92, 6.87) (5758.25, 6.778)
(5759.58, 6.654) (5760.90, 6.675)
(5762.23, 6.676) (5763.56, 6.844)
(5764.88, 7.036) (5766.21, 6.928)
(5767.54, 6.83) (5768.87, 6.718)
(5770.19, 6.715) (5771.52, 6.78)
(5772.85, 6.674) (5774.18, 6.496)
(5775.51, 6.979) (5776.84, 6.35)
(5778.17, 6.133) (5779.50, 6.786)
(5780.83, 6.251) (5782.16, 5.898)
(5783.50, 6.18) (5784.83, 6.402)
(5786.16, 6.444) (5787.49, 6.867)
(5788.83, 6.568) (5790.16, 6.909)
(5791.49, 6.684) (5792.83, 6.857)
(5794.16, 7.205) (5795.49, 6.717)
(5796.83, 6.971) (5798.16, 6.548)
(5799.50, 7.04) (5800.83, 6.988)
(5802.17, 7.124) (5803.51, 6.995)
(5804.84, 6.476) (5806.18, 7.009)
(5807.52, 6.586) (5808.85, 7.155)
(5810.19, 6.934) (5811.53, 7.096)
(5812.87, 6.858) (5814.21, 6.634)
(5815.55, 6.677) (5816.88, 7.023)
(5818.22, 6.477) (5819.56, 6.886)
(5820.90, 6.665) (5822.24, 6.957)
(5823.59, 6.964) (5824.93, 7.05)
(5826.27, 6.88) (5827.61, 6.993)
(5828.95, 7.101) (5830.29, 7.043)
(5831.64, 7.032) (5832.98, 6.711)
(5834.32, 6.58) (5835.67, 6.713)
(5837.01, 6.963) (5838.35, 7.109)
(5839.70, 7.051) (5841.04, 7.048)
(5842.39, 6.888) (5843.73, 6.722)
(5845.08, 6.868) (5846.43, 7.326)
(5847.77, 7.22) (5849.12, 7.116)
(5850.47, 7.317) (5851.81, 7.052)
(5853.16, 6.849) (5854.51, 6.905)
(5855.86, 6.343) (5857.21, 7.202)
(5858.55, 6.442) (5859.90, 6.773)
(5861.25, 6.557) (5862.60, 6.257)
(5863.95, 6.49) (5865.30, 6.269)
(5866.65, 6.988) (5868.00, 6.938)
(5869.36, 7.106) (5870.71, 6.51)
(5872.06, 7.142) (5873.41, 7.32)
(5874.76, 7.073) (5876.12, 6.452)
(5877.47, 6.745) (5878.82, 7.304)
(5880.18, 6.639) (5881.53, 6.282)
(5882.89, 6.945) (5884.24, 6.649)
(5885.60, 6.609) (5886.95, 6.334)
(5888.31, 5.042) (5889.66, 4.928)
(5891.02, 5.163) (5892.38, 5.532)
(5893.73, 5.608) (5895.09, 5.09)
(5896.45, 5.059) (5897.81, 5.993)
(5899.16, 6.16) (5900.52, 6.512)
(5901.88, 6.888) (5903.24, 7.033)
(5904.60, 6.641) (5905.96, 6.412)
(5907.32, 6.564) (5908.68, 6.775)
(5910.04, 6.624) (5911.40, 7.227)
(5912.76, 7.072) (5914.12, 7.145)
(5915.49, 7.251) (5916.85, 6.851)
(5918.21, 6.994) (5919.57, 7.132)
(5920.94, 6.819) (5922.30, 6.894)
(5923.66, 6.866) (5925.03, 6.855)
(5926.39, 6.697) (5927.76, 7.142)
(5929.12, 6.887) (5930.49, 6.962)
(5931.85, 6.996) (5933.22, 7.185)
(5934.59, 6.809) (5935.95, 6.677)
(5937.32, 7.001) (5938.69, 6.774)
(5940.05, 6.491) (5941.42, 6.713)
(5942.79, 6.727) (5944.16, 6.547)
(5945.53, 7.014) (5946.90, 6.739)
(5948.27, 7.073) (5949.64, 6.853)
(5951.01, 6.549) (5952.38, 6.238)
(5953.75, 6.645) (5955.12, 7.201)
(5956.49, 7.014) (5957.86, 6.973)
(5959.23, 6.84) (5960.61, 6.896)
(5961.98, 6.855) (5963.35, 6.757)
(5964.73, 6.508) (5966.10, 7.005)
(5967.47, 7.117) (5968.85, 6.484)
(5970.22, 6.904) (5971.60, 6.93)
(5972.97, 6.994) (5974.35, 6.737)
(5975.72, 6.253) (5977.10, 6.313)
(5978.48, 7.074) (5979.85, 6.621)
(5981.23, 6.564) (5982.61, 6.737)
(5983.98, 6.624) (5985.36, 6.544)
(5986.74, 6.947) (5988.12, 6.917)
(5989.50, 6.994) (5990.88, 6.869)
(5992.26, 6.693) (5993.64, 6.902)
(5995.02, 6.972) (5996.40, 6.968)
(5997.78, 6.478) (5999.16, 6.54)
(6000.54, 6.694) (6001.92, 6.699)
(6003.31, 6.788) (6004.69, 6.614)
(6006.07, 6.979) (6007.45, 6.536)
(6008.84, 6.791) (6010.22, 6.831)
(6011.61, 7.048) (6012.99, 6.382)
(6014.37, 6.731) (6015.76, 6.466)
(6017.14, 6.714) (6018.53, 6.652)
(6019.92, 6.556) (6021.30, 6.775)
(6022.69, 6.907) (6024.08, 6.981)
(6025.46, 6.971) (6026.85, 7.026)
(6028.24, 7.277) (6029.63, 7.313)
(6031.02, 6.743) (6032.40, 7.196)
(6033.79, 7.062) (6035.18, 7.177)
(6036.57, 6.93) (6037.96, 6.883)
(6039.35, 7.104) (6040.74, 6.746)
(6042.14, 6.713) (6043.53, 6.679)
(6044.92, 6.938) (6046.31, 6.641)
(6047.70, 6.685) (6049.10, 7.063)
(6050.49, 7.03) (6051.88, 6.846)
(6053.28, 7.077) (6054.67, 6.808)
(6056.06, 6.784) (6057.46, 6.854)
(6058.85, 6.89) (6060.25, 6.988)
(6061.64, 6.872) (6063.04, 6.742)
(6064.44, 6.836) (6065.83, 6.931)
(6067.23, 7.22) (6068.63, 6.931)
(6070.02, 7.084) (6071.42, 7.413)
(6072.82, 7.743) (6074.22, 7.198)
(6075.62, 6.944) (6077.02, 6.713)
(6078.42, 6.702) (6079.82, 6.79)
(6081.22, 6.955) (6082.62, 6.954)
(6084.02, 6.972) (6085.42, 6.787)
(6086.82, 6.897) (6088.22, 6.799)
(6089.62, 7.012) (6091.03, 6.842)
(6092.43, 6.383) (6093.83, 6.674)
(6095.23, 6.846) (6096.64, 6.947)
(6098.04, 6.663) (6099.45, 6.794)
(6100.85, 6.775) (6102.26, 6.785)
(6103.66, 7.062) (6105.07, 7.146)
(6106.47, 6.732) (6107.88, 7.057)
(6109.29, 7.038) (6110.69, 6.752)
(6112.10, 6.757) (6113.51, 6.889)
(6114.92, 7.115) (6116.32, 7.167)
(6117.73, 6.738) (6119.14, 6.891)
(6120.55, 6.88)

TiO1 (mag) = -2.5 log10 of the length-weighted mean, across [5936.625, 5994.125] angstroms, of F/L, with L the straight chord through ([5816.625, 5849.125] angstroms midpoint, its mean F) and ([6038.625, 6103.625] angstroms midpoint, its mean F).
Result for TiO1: 0.02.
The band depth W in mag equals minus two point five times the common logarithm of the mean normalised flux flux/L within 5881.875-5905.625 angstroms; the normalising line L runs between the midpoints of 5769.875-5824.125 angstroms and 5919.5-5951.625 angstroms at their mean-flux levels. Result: 0.13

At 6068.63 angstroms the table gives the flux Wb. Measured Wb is 6.931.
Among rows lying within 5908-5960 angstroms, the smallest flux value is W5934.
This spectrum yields 6.238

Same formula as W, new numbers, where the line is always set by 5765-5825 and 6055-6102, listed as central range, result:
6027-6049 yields -0.01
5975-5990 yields 0.03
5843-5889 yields 0.00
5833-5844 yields -0.02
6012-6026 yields 0.02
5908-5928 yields -0.02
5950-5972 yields 0.01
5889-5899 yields 0.25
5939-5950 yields 0.01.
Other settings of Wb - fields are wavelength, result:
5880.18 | 6.639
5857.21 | 7.202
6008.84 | 6.791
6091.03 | 6.842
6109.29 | 7.038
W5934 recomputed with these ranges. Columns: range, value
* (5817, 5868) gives 6.257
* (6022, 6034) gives 6.743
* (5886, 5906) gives 4.928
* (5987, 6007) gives 6.478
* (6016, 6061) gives 6.556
